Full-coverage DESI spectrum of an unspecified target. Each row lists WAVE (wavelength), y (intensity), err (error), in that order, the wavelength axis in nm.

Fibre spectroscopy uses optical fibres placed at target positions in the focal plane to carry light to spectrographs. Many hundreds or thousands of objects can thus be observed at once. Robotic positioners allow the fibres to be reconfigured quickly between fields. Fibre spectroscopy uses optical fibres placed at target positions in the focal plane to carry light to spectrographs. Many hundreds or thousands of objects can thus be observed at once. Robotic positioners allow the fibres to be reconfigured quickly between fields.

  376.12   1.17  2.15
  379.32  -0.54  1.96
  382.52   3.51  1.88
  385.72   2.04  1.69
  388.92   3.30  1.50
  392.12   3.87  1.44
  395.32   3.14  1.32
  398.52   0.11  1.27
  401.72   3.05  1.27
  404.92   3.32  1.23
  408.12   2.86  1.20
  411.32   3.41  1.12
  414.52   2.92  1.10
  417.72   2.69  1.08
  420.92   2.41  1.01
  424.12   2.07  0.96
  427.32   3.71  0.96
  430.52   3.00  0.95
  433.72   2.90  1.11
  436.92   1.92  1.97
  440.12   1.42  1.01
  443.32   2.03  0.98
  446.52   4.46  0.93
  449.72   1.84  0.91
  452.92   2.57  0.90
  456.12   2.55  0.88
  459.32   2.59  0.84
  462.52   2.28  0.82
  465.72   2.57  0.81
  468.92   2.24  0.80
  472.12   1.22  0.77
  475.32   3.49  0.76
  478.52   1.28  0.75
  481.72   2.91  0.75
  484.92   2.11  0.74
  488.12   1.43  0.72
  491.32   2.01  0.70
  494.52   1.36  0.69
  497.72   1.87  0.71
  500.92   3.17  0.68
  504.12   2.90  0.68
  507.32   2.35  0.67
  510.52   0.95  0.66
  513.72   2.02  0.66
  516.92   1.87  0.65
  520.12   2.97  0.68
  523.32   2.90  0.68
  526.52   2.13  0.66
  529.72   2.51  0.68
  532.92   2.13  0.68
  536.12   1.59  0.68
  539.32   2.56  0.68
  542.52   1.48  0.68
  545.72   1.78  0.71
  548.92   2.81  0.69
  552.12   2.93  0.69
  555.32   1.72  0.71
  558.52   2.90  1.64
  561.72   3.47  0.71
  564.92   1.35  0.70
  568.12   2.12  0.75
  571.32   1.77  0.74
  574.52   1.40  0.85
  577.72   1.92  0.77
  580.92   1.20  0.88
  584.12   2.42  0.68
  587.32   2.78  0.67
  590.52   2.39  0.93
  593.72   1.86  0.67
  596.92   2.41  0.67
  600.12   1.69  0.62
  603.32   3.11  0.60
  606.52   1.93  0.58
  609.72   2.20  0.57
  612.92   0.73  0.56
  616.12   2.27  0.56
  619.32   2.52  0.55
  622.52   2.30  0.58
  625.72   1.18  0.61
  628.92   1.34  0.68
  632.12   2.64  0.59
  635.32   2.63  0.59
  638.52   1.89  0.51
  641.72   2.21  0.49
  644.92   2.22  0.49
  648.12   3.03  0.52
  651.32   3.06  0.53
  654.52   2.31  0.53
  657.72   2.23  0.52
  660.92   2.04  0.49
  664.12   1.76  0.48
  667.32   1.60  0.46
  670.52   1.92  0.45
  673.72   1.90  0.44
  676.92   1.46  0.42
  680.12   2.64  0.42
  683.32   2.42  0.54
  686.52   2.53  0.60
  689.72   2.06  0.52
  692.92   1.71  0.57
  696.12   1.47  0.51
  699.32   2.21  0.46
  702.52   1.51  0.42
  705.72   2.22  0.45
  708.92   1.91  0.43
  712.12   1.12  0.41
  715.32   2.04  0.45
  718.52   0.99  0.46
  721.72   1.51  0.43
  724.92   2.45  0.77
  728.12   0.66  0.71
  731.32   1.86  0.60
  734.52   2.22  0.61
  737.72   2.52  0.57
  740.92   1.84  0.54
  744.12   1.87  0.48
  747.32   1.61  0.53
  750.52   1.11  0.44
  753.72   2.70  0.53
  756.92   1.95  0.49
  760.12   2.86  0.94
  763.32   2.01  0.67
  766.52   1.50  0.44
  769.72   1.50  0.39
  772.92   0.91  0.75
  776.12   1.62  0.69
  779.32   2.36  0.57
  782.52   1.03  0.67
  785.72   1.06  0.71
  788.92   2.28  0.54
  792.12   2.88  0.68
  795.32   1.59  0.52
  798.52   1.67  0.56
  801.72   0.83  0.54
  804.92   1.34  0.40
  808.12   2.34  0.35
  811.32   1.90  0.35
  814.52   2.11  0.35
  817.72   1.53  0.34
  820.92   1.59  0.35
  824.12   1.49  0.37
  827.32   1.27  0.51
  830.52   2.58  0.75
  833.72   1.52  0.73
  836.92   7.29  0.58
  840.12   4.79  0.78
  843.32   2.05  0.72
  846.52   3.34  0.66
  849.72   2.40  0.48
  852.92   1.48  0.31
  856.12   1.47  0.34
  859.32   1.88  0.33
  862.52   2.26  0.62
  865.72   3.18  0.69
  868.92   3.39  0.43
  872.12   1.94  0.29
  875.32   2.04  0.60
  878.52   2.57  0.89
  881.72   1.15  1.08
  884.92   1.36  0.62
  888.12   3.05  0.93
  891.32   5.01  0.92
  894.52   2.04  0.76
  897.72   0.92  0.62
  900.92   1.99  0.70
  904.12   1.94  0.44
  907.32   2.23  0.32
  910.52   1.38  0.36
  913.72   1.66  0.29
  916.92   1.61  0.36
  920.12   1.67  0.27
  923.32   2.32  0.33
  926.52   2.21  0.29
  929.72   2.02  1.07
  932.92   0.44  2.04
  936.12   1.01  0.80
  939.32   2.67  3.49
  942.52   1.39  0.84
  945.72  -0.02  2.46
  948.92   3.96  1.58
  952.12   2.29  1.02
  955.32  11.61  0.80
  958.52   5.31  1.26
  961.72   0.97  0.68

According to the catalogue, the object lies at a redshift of 1.25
